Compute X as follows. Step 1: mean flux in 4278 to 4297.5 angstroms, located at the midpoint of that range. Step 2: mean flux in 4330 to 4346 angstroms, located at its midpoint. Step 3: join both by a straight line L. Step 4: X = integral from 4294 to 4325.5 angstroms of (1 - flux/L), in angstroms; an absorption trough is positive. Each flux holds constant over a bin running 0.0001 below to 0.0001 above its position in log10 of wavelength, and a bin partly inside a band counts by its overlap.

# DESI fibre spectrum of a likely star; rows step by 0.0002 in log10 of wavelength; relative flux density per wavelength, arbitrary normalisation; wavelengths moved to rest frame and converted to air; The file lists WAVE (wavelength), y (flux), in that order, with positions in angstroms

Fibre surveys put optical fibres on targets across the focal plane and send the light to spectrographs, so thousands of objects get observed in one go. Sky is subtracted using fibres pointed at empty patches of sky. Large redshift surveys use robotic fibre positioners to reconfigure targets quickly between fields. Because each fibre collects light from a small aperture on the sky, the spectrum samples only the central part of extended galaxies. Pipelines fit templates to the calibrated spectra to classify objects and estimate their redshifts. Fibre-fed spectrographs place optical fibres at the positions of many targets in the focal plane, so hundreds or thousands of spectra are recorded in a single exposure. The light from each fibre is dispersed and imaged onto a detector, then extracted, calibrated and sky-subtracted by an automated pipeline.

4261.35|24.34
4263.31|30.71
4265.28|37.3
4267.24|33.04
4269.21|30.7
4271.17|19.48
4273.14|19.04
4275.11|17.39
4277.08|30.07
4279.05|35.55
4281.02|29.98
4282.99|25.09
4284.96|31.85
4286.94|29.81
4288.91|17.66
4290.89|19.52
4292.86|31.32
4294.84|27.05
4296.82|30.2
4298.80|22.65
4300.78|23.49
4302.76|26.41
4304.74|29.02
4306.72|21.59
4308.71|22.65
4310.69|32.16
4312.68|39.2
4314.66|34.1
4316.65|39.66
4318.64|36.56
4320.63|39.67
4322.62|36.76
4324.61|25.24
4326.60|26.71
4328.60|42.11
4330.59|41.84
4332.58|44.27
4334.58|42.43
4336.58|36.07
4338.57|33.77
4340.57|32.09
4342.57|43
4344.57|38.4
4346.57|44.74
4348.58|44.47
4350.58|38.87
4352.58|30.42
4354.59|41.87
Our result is 2.3 angstroms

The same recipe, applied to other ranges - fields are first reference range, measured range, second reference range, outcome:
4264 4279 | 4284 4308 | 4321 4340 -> 4.07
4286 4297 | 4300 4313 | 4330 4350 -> 1.24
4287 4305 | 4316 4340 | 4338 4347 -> -2.00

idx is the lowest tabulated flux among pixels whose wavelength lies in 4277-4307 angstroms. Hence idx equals 17.66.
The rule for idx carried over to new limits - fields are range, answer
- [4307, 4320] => 22.65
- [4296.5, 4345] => 21.59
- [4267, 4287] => 17.39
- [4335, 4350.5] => 32.09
